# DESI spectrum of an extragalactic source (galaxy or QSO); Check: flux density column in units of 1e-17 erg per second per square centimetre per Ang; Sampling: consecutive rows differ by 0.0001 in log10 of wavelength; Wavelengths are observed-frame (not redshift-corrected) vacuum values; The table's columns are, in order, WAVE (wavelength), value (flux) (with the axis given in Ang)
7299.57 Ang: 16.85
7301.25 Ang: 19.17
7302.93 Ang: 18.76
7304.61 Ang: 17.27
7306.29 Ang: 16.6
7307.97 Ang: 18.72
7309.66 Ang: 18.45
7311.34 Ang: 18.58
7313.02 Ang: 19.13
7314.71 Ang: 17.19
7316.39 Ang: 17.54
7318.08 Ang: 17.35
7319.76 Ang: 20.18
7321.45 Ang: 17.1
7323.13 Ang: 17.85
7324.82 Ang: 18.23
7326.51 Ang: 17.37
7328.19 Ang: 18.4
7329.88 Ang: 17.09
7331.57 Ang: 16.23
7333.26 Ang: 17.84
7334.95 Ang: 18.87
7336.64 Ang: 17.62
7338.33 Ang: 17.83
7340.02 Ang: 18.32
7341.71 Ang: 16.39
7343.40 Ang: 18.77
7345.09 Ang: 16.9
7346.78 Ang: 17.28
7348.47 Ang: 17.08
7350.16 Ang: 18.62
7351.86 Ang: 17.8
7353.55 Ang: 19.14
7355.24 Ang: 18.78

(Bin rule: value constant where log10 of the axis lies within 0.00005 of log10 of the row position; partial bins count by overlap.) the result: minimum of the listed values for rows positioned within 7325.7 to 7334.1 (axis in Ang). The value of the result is 16.23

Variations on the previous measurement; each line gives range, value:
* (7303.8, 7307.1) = 16.6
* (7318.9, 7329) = 17.1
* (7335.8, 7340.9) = 17.62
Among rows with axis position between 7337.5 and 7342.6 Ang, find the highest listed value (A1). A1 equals 18.32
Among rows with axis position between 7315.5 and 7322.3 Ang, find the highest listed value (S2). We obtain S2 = 20.18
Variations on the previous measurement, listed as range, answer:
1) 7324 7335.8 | 18.87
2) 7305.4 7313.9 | 19.13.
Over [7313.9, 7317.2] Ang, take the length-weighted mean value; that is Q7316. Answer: 17.4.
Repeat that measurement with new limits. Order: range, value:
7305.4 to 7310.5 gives 17.9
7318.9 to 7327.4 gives 18.2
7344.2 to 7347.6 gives 17.1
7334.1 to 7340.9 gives 18.1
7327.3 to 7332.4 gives 17.3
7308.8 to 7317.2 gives 18.2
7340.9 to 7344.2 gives 17.6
